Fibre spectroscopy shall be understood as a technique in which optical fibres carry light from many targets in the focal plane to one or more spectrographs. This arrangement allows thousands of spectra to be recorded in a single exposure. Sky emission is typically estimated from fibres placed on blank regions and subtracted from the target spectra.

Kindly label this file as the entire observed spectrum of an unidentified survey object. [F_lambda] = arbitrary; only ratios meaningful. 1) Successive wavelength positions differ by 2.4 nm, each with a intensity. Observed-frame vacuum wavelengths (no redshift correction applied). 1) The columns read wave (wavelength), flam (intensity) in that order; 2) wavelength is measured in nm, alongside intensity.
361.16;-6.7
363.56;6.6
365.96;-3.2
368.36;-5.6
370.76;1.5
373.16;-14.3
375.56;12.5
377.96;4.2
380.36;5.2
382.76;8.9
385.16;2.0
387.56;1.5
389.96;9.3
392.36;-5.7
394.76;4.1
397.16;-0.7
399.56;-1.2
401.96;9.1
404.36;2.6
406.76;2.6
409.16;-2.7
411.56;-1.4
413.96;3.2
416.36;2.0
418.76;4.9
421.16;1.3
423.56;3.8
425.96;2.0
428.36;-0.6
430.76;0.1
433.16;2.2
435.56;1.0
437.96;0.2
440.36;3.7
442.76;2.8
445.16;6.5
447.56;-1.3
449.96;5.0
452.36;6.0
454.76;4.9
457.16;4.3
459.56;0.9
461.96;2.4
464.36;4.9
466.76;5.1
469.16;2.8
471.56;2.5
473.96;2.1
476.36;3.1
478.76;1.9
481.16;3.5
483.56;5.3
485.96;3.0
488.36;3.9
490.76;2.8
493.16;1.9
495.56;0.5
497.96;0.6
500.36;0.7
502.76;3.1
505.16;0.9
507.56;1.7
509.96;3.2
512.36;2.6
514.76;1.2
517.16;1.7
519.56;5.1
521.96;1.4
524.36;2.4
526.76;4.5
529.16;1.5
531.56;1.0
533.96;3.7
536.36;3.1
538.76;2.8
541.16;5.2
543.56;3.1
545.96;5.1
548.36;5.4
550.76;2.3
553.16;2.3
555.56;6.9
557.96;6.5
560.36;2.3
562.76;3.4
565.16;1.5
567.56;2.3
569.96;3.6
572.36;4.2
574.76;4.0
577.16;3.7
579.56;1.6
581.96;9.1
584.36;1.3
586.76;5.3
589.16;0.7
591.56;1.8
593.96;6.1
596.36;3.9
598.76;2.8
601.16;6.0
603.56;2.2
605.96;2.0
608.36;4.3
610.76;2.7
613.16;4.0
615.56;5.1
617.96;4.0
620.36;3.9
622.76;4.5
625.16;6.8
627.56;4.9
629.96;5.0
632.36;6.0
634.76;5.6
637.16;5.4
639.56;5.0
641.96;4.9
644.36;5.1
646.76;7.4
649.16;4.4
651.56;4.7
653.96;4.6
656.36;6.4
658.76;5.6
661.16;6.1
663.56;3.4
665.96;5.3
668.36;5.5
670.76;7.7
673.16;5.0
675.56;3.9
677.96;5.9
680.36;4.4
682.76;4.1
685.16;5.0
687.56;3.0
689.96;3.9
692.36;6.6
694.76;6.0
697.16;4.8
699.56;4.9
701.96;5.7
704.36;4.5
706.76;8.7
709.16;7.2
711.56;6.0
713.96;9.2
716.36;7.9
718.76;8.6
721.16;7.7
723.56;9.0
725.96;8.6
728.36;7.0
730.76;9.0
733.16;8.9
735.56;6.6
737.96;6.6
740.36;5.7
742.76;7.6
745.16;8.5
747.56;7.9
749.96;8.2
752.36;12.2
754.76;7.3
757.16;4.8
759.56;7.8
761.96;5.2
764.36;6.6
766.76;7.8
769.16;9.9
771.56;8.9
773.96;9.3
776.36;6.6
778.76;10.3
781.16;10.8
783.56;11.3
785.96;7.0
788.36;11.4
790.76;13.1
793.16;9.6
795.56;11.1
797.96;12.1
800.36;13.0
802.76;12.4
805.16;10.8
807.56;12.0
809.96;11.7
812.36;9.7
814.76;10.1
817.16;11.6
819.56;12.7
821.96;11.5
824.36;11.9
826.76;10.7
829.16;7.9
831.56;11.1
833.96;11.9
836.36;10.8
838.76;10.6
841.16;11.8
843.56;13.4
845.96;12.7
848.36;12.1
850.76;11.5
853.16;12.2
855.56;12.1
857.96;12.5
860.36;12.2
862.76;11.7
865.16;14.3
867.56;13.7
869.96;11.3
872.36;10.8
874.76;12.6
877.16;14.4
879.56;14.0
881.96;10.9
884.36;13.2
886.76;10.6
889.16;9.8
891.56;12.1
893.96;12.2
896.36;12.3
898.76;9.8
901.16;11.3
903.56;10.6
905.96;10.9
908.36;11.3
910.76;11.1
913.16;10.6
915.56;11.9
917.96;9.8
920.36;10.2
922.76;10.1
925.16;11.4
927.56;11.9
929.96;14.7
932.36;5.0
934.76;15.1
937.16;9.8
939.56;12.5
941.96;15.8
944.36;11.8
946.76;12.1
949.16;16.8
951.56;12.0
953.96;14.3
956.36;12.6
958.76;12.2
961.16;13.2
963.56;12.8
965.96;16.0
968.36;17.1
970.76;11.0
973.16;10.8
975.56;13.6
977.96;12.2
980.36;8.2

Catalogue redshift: 0.77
